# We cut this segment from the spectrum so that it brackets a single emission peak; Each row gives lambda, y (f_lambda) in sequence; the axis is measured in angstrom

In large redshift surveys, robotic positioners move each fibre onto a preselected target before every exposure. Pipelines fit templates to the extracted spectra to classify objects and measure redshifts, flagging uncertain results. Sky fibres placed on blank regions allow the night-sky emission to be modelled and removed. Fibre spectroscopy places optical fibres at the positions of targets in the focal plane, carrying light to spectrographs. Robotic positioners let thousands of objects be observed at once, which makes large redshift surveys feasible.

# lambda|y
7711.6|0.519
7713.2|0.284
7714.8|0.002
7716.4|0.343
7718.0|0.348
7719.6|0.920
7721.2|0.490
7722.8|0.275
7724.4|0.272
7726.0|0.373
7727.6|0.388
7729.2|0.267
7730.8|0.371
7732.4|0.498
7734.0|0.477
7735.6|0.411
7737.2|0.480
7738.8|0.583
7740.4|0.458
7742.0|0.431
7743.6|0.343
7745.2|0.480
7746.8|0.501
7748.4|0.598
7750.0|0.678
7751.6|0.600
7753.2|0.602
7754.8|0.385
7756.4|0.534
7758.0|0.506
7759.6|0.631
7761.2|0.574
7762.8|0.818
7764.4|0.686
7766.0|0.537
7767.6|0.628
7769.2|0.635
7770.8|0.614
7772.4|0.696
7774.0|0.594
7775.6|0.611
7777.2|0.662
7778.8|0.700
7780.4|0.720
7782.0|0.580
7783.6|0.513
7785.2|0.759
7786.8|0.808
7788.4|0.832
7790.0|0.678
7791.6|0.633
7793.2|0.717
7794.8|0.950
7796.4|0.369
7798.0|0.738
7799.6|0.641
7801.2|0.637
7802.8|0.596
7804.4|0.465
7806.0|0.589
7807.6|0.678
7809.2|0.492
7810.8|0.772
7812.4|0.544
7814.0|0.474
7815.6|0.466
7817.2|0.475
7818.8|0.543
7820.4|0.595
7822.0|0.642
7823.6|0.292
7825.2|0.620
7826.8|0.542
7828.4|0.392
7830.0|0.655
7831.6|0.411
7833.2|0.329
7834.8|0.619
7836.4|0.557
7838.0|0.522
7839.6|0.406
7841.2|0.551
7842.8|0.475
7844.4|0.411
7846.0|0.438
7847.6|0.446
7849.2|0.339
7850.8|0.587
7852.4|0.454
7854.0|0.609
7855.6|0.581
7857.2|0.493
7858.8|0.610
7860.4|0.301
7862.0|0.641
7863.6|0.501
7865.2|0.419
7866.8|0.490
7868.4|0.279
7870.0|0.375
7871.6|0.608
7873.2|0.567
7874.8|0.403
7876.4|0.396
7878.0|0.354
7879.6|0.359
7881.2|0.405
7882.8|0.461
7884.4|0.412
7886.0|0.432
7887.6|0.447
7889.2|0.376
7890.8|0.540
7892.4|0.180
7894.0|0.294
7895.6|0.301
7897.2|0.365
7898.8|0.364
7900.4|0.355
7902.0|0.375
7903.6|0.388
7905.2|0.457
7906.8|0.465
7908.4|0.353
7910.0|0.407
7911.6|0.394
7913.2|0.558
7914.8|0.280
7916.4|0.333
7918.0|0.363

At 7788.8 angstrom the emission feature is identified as Mg II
